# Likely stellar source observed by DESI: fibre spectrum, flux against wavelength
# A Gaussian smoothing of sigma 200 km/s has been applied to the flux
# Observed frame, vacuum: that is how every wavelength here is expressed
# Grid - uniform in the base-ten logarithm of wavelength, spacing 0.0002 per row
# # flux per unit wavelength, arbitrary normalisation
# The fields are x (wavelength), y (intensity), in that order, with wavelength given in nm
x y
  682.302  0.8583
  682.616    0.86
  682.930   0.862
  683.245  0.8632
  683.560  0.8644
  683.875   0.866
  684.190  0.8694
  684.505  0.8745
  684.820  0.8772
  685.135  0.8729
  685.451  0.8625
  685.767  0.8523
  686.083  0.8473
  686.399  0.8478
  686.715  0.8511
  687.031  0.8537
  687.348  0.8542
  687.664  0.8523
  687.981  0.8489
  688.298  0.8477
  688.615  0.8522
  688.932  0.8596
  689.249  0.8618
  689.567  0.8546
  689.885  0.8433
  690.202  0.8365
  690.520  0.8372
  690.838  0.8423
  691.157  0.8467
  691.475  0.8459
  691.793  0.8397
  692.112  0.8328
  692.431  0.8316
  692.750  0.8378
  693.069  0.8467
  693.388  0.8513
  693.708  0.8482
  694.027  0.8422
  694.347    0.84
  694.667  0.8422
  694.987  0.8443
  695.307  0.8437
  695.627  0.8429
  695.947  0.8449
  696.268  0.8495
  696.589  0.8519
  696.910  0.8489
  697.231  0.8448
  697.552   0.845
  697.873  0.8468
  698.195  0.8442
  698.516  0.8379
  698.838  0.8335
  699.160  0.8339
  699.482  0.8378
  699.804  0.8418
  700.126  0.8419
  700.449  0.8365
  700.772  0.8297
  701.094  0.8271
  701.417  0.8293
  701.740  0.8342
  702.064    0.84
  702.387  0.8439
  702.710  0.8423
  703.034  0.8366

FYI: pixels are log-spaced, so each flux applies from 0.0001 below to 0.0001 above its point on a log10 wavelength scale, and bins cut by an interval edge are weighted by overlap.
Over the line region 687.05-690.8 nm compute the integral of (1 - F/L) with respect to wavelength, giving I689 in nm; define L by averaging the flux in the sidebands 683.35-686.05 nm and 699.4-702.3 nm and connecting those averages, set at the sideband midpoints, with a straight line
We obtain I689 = 0.04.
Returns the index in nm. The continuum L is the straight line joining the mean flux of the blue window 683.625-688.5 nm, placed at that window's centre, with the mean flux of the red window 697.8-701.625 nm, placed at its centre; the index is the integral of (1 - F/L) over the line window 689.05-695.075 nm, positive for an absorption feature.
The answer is 0.04 nm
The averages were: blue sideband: 0.859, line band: 0.843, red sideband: 0.836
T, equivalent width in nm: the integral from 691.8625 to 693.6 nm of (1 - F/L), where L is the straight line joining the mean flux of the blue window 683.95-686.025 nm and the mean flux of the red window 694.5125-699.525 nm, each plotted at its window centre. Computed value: 0.02 nm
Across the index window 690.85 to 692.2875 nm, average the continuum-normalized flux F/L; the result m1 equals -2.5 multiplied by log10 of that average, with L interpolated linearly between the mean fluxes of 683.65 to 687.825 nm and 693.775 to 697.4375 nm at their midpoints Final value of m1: 0.01 mag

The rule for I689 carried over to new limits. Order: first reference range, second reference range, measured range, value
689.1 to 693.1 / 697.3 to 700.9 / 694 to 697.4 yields -0.02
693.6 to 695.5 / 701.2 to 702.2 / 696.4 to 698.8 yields -0.02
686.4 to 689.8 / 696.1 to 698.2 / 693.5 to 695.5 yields 0.01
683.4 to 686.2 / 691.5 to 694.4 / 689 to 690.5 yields 0.00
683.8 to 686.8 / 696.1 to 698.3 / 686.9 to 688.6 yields 0.02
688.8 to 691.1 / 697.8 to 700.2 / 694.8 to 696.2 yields 0.00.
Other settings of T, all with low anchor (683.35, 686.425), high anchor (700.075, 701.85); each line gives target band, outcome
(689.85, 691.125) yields 0.019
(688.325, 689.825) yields 0.001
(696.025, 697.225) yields -0.011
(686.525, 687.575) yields 0.009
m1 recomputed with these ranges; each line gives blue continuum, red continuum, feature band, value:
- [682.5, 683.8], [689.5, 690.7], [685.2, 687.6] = 0.00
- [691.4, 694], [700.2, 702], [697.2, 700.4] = -0.01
